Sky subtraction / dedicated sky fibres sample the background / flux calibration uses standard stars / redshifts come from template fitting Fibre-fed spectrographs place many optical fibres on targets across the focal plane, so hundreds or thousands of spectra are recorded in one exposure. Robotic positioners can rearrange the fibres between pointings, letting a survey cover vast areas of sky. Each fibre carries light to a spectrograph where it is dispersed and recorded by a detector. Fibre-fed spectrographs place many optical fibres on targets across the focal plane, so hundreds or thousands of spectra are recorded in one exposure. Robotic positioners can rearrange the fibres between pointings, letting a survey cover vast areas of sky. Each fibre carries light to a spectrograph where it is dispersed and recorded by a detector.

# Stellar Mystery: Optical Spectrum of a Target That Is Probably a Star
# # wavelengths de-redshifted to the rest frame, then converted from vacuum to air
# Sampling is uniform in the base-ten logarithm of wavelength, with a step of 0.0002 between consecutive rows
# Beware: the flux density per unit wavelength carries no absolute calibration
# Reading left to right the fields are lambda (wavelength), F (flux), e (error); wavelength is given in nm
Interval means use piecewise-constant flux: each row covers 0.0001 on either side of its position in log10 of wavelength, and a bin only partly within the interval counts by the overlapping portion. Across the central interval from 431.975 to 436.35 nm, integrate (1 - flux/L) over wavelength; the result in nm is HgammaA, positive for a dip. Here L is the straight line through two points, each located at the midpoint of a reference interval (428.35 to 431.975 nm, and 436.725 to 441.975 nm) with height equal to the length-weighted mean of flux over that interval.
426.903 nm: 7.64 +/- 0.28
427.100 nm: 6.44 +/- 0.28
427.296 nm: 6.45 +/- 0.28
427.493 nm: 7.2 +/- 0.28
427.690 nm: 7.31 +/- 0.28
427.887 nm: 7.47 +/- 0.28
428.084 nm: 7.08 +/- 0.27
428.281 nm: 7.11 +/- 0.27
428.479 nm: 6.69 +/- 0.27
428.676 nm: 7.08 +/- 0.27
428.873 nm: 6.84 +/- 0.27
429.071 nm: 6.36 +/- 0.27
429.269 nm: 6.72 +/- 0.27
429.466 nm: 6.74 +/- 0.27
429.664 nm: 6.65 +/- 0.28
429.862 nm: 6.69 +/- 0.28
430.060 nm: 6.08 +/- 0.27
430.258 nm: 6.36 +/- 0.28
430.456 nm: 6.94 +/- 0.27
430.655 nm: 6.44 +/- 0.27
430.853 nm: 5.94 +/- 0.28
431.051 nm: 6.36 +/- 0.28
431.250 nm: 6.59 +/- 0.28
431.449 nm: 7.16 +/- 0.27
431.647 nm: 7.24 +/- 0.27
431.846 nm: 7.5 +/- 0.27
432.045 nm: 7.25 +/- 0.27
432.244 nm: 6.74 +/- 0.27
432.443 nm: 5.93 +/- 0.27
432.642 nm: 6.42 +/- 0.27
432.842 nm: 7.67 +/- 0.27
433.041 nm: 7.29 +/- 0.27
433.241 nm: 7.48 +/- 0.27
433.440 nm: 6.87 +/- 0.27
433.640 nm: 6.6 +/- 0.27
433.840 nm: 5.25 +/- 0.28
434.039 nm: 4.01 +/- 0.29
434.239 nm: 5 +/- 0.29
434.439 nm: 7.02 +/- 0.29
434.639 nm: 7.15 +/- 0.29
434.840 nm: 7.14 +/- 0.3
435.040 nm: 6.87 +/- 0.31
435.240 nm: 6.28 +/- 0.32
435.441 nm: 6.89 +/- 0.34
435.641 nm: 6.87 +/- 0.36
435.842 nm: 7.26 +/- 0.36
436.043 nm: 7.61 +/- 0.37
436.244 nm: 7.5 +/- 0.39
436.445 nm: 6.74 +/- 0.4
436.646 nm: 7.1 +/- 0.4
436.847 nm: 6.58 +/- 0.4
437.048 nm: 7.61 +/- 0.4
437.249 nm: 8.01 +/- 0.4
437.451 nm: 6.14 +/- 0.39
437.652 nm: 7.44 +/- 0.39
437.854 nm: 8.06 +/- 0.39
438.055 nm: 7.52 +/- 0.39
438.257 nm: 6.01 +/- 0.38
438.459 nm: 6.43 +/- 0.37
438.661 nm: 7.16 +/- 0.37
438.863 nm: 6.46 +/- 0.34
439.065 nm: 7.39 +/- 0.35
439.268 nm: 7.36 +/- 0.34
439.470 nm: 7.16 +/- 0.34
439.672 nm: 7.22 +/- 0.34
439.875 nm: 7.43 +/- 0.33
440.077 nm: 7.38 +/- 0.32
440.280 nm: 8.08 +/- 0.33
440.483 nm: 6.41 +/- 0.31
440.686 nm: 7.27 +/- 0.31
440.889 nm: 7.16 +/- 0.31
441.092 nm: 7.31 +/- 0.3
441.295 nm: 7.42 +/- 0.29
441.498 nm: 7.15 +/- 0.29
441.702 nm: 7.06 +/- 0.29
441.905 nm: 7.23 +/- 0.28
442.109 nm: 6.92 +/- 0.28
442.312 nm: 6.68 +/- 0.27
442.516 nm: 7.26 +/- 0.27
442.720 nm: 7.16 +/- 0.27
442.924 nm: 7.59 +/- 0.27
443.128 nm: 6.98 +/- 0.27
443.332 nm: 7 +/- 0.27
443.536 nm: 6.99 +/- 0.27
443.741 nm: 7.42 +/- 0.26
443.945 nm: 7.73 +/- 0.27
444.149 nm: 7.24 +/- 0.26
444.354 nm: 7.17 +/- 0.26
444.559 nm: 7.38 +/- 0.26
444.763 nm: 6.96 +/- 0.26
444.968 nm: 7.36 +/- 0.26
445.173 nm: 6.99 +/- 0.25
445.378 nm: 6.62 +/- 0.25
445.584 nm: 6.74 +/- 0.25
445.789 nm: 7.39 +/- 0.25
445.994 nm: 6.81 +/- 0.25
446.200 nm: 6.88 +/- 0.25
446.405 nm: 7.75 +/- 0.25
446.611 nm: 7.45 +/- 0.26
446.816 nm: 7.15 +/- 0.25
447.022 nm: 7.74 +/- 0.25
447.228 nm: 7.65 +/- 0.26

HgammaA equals 0.140 nm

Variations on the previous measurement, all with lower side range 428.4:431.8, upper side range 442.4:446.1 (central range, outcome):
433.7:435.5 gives 0.17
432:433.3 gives -0.04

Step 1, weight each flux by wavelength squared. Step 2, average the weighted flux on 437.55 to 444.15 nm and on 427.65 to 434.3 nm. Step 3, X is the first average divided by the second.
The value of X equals 1.1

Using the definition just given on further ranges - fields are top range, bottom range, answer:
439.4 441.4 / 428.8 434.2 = 1.15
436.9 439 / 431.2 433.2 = 1.04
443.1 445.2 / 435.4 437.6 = 1.05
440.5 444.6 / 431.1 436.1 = 1.12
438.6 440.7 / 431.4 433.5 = 1.06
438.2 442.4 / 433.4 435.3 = 1.18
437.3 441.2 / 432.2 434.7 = 1.15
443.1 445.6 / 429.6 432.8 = 1.14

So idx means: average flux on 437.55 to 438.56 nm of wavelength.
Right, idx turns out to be 7.09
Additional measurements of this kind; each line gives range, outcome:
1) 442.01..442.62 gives 6.96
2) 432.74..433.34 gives 7.47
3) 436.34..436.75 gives 6.93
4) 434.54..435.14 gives 7.05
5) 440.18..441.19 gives 7.24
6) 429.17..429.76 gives 6.71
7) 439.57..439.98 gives 7.34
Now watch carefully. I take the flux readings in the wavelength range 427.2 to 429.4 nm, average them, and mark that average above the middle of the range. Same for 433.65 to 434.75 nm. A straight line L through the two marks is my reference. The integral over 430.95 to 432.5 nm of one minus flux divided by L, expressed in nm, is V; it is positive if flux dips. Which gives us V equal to -0.15 nm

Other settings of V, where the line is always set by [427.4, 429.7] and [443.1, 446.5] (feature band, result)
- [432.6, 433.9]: 0.026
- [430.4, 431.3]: 0.071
